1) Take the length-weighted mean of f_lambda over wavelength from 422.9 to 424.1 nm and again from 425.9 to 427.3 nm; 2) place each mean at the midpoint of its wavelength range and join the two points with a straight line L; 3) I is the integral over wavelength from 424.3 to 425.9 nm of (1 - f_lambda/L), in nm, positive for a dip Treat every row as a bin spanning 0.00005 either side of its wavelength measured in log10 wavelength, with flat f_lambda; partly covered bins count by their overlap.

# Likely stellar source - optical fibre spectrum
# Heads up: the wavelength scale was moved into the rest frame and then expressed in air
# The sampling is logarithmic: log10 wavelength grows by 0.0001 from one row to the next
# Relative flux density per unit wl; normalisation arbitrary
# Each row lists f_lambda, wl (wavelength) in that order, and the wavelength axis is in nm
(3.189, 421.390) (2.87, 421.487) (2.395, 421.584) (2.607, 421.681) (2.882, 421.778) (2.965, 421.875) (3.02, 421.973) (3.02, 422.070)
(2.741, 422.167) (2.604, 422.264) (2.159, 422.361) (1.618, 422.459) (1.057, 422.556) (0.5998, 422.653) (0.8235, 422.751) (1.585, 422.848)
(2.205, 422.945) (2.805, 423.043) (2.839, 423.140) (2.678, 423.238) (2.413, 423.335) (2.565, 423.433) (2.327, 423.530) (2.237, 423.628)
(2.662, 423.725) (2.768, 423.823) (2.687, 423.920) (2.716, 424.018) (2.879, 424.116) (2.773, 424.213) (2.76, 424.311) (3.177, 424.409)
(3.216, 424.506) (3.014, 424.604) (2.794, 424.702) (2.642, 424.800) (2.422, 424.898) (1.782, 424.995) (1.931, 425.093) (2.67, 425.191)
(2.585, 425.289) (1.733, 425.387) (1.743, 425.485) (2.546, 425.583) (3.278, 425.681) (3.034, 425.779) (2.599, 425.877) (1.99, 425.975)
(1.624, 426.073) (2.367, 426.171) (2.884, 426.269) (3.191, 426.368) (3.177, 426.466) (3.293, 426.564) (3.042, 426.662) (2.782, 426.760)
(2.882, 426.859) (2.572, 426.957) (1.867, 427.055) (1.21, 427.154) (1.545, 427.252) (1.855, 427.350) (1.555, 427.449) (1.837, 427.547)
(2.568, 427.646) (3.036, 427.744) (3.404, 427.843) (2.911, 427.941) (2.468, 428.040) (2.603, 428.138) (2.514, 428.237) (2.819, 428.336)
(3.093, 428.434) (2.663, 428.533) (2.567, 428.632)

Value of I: -0.04 nm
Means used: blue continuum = 2.58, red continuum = 2.46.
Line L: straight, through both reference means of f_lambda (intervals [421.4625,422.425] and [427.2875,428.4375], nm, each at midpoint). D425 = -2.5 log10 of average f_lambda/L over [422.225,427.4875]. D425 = 0.10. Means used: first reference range 2.7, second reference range 2.52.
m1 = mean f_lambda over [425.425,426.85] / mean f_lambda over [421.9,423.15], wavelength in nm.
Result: 1.3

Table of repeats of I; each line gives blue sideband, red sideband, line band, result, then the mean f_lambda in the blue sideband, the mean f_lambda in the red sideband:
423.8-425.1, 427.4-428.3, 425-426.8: 0.05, 2.71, 2.55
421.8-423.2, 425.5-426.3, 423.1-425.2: -0.28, 2.16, 2.5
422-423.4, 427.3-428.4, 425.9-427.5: 0.03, 2.1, 2.51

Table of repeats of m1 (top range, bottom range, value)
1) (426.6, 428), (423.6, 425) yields 0.87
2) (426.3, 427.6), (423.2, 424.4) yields 0.90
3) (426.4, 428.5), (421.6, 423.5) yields 1.11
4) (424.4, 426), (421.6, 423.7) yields 1.11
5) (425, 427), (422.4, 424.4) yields 1.14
